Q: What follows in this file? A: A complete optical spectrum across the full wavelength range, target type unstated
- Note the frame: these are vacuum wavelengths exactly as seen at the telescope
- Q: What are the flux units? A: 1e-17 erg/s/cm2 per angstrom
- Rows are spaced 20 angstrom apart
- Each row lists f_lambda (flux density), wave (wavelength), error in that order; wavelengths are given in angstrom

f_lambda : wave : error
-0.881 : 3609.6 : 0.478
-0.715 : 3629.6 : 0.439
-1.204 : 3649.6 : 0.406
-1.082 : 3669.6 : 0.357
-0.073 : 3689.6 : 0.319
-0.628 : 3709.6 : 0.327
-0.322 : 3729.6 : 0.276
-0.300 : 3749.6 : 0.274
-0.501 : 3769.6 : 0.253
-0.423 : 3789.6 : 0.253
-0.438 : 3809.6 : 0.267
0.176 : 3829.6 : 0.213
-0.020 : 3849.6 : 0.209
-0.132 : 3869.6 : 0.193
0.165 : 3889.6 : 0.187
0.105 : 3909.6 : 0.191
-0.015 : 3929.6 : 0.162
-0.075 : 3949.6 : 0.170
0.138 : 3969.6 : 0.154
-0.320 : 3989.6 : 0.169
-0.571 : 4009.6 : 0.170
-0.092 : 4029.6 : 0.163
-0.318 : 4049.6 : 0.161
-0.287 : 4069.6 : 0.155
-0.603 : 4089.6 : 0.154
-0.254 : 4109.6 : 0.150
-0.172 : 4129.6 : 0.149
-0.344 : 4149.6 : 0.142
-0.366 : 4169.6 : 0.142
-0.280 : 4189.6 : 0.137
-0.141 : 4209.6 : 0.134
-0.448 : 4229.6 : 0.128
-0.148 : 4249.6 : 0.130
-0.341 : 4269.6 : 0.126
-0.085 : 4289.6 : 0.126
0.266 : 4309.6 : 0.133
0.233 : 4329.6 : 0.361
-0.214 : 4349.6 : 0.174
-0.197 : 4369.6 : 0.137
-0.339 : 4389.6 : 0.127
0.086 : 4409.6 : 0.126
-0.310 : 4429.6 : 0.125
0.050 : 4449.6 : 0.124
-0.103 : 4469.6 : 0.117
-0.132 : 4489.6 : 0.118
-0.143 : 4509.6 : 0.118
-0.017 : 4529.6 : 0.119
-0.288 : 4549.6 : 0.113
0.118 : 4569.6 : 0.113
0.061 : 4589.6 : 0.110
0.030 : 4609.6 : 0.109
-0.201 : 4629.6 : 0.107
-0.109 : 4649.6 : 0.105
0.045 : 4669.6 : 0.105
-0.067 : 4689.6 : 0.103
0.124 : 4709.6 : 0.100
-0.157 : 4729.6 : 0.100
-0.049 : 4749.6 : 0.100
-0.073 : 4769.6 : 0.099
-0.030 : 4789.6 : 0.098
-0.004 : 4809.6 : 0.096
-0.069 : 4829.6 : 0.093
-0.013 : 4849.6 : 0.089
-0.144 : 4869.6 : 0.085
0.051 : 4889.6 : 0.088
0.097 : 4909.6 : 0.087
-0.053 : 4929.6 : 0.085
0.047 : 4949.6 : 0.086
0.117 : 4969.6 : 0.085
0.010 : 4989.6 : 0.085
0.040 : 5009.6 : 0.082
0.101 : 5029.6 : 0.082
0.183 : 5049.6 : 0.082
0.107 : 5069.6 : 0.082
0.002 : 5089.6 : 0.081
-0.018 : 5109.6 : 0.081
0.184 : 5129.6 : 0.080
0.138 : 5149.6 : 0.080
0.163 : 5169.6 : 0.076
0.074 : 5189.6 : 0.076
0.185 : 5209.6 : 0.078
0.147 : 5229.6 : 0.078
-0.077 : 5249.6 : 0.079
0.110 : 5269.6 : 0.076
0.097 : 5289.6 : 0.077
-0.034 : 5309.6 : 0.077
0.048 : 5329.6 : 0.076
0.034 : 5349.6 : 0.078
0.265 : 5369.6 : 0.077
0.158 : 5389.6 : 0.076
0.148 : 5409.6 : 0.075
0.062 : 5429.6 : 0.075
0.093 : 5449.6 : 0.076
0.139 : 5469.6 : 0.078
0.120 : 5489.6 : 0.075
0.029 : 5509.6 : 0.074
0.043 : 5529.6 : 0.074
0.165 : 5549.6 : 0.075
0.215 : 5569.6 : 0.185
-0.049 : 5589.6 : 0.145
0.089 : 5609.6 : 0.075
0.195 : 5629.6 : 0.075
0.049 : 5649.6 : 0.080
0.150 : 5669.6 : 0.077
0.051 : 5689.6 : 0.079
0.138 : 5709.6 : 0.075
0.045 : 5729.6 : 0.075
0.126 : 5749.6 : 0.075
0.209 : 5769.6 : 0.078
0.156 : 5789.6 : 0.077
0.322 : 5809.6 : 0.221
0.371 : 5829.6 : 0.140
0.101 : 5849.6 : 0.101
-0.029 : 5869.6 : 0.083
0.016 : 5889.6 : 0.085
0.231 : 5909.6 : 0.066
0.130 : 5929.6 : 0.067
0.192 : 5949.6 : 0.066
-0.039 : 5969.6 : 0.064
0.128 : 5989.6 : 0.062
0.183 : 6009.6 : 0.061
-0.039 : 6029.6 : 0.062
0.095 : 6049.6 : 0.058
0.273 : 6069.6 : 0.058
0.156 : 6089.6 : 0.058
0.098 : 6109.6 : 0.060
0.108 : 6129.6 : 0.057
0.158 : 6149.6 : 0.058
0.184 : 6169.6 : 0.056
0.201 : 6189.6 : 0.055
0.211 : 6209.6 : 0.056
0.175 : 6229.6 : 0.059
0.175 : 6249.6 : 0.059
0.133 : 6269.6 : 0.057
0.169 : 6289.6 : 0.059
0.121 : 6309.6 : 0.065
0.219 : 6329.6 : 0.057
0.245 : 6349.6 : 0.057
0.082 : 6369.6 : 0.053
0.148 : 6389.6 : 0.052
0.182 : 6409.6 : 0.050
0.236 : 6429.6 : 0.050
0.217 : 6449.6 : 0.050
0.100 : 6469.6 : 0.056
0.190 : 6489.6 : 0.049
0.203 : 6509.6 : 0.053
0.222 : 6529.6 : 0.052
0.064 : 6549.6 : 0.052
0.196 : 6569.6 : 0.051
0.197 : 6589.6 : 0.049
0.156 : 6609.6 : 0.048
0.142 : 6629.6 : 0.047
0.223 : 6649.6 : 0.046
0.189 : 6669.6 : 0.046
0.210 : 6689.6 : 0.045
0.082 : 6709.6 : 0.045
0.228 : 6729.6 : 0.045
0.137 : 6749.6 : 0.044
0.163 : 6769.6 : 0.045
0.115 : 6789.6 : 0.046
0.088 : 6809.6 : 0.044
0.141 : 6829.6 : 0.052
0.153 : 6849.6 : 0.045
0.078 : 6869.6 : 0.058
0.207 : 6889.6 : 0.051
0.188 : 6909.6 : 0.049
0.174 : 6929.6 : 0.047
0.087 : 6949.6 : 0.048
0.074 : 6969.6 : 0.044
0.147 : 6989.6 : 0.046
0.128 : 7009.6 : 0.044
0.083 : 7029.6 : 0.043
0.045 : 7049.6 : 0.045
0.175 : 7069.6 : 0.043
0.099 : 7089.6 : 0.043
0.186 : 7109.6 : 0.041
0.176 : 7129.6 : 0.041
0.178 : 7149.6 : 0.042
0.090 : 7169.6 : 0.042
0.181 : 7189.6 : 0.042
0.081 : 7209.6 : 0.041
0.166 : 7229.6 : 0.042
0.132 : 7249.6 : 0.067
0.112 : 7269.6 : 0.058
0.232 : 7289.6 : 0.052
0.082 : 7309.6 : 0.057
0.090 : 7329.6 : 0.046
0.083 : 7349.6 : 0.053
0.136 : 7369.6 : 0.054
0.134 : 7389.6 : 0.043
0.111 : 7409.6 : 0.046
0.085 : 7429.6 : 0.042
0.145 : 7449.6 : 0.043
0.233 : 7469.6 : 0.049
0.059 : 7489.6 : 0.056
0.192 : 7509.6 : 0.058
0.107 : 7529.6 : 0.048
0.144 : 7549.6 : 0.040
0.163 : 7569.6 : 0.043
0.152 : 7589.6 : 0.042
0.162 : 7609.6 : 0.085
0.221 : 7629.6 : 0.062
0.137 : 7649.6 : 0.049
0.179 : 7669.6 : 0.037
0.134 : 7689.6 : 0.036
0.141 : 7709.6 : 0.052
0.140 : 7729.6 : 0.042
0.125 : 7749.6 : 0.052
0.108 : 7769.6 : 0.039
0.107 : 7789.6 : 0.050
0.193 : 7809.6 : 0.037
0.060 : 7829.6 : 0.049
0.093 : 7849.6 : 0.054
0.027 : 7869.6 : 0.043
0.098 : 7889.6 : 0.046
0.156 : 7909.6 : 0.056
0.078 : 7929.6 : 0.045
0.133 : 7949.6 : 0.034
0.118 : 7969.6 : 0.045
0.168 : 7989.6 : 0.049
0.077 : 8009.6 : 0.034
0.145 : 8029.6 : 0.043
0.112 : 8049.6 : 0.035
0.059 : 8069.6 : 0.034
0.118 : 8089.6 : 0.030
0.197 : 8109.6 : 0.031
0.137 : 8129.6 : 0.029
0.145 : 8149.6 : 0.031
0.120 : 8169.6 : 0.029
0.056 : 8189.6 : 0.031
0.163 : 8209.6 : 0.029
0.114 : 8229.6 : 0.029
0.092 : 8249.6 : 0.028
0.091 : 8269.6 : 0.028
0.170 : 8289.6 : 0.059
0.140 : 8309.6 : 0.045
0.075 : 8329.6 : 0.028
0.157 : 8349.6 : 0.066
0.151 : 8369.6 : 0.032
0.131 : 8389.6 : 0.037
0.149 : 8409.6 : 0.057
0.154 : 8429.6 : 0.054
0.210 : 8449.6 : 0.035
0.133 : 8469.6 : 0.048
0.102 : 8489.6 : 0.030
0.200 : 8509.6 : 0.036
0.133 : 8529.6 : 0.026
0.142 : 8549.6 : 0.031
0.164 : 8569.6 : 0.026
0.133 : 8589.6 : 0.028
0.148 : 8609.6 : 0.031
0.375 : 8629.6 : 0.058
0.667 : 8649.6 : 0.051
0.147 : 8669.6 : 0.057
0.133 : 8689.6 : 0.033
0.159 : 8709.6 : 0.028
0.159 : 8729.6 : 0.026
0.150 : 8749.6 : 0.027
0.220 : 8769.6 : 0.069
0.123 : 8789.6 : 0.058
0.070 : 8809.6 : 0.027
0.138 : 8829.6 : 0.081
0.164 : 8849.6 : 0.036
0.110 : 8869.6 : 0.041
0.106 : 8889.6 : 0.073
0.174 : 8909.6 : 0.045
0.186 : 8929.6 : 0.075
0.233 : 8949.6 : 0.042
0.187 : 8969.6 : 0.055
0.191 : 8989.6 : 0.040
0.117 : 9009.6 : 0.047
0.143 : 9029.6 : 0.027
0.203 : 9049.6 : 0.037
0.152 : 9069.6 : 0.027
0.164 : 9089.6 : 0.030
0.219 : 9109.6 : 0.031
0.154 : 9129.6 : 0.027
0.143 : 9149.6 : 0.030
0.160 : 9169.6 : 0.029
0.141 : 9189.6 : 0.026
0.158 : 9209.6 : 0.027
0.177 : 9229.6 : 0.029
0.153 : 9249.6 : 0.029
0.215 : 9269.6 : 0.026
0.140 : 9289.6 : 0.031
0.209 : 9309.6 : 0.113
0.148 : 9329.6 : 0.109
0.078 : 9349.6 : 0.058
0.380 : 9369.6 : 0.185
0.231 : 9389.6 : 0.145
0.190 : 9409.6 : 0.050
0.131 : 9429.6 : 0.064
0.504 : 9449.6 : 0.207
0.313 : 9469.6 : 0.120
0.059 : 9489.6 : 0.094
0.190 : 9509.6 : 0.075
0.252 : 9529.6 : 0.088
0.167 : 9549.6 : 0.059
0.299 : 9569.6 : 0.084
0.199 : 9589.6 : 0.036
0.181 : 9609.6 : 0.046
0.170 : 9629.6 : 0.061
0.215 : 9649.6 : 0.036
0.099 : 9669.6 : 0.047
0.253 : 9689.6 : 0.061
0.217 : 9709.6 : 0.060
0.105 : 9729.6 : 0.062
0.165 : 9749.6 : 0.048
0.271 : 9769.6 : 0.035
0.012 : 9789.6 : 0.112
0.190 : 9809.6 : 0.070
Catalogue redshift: 1.318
